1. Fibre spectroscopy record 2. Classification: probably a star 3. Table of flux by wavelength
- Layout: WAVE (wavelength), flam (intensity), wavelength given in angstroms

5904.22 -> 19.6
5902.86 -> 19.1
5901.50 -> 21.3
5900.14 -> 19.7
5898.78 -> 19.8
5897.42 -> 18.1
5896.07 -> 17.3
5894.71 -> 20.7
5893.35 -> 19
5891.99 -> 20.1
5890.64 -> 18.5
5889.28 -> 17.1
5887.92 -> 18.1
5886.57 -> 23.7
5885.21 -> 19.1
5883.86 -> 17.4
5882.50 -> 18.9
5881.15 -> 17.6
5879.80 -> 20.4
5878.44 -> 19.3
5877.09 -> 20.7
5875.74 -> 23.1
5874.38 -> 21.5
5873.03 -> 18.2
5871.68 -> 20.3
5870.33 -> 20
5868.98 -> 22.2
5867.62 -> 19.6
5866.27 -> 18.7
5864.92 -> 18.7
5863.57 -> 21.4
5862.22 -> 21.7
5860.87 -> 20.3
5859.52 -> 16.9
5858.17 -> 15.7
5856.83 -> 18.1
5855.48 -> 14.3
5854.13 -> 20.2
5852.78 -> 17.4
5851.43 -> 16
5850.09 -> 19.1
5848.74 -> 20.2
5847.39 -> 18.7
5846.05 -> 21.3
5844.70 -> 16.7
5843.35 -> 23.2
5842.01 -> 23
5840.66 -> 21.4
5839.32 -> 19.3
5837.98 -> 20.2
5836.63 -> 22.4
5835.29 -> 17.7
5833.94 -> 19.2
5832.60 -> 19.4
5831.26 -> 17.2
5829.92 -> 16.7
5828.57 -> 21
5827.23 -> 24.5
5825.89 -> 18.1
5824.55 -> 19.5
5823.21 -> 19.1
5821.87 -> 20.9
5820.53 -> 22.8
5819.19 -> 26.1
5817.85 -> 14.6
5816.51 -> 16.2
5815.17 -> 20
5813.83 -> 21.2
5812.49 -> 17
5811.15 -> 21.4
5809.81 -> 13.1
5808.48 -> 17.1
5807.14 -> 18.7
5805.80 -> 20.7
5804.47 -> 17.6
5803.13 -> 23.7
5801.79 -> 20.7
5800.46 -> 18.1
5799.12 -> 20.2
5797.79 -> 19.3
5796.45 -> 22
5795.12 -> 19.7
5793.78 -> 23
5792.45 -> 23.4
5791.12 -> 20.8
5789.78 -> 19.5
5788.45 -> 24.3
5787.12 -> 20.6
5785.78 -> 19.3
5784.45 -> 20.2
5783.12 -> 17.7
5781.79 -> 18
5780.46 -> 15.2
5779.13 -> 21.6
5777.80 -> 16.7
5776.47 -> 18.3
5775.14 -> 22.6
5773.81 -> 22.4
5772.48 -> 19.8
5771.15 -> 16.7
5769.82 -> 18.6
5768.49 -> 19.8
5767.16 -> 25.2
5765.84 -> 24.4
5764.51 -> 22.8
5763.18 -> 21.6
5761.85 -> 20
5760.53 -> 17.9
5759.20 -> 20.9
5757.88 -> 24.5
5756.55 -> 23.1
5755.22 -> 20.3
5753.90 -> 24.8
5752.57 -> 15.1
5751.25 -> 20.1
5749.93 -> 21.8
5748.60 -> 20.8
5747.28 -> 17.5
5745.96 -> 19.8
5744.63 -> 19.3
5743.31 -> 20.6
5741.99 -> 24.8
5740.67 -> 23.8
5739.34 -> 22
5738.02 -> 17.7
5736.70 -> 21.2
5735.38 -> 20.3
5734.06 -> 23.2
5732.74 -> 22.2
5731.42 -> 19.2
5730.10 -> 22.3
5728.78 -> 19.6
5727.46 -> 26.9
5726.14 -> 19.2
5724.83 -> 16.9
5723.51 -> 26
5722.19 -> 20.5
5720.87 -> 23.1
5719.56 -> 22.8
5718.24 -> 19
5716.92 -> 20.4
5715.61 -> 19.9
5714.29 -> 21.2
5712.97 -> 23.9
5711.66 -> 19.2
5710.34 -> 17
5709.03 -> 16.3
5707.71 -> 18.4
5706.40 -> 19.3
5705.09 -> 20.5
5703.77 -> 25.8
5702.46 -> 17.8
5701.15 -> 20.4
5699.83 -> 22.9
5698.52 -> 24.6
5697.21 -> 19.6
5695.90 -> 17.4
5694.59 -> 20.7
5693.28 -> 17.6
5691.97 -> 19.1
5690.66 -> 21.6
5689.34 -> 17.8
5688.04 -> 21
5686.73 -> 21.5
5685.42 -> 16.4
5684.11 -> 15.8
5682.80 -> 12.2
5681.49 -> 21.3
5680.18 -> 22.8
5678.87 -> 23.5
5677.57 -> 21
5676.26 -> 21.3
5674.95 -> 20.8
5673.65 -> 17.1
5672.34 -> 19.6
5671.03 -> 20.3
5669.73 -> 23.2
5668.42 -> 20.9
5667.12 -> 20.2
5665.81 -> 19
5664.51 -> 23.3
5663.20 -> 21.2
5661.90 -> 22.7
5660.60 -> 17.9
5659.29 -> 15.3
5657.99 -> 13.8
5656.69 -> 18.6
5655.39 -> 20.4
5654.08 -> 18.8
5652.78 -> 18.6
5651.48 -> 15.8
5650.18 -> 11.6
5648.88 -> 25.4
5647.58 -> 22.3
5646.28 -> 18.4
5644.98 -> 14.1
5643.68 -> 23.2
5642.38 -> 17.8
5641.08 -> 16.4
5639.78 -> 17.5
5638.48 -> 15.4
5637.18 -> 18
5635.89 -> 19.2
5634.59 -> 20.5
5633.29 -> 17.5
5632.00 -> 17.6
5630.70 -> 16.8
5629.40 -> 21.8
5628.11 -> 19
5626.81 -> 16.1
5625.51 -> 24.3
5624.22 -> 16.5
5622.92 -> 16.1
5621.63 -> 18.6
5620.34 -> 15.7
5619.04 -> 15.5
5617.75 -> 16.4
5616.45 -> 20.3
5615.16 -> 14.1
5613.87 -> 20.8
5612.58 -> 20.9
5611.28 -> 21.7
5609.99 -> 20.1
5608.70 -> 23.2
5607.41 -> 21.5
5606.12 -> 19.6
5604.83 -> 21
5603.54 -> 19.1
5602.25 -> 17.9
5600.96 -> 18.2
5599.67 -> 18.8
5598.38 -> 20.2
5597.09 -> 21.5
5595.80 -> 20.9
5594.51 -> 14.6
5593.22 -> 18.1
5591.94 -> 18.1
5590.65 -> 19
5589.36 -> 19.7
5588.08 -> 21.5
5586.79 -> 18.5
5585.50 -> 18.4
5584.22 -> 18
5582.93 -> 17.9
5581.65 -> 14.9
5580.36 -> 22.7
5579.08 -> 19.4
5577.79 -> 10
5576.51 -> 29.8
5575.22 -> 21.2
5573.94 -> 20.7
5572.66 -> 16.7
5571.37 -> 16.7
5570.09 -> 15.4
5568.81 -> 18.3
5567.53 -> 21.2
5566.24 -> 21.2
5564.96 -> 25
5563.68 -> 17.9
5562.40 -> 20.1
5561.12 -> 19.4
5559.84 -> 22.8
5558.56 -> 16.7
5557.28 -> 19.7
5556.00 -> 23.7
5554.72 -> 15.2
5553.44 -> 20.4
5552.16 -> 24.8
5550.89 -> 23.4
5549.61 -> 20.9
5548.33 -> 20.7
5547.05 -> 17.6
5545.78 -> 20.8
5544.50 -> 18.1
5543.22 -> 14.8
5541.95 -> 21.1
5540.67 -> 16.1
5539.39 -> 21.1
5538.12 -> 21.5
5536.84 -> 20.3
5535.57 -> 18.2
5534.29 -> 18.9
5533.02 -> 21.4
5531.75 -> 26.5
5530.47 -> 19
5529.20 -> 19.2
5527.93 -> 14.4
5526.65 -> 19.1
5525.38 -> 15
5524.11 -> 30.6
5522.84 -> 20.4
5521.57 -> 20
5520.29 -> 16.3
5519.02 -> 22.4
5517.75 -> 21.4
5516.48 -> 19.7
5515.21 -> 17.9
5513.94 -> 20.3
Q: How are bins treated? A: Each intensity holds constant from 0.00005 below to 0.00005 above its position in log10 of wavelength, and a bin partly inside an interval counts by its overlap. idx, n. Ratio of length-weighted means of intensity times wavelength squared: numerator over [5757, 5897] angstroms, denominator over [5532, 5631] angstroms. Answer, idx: 1.11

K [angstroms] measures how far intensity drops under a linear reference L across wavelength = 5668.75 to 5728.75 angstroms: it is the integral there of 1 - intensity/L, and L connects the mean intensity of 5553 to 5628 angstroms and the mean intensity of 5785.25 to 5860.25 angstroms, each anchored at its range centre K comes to -2.9 angstroms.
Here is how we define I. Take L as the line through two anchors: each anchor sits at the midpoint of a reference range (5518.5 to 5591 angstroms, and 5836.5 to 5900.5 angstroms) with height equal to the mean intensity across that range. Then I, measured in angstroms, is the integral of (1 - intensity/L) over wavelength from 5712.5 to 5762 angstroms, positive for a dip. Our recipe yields -3.92 angstroms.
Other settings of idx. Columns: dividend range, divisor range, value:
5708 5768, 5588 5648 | 1.17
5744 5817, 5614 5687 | 1.12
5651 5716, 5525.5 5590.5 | 1.05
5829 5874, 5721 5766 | 0.94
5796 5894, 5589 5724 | 1.07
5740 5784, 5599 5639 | 1.15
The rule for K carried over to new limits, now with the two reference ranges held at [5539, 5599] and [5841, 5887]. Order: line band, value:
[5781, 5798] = -0.96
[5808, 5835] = 0.35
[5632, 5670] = 1.31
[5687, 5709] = -0.80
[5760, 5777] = -1.16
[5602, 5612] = -0.59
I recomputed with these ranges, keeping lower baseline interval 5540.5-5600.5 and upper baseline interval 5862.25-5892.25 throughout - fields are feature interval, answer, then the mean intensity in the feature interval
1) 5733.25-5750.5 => -1.2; 21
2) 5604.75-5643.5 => 1.6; 18.7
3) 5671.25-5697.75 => 0.2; 19.4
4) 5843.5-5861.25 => 1.4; 18.2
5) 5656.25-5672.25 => -0.1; 19.7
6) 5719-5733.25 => -1.5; 21.7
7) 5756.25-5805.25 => -2.1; 20.5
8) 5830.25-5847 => -0.2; 20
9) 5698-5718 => -0.9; 20.4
